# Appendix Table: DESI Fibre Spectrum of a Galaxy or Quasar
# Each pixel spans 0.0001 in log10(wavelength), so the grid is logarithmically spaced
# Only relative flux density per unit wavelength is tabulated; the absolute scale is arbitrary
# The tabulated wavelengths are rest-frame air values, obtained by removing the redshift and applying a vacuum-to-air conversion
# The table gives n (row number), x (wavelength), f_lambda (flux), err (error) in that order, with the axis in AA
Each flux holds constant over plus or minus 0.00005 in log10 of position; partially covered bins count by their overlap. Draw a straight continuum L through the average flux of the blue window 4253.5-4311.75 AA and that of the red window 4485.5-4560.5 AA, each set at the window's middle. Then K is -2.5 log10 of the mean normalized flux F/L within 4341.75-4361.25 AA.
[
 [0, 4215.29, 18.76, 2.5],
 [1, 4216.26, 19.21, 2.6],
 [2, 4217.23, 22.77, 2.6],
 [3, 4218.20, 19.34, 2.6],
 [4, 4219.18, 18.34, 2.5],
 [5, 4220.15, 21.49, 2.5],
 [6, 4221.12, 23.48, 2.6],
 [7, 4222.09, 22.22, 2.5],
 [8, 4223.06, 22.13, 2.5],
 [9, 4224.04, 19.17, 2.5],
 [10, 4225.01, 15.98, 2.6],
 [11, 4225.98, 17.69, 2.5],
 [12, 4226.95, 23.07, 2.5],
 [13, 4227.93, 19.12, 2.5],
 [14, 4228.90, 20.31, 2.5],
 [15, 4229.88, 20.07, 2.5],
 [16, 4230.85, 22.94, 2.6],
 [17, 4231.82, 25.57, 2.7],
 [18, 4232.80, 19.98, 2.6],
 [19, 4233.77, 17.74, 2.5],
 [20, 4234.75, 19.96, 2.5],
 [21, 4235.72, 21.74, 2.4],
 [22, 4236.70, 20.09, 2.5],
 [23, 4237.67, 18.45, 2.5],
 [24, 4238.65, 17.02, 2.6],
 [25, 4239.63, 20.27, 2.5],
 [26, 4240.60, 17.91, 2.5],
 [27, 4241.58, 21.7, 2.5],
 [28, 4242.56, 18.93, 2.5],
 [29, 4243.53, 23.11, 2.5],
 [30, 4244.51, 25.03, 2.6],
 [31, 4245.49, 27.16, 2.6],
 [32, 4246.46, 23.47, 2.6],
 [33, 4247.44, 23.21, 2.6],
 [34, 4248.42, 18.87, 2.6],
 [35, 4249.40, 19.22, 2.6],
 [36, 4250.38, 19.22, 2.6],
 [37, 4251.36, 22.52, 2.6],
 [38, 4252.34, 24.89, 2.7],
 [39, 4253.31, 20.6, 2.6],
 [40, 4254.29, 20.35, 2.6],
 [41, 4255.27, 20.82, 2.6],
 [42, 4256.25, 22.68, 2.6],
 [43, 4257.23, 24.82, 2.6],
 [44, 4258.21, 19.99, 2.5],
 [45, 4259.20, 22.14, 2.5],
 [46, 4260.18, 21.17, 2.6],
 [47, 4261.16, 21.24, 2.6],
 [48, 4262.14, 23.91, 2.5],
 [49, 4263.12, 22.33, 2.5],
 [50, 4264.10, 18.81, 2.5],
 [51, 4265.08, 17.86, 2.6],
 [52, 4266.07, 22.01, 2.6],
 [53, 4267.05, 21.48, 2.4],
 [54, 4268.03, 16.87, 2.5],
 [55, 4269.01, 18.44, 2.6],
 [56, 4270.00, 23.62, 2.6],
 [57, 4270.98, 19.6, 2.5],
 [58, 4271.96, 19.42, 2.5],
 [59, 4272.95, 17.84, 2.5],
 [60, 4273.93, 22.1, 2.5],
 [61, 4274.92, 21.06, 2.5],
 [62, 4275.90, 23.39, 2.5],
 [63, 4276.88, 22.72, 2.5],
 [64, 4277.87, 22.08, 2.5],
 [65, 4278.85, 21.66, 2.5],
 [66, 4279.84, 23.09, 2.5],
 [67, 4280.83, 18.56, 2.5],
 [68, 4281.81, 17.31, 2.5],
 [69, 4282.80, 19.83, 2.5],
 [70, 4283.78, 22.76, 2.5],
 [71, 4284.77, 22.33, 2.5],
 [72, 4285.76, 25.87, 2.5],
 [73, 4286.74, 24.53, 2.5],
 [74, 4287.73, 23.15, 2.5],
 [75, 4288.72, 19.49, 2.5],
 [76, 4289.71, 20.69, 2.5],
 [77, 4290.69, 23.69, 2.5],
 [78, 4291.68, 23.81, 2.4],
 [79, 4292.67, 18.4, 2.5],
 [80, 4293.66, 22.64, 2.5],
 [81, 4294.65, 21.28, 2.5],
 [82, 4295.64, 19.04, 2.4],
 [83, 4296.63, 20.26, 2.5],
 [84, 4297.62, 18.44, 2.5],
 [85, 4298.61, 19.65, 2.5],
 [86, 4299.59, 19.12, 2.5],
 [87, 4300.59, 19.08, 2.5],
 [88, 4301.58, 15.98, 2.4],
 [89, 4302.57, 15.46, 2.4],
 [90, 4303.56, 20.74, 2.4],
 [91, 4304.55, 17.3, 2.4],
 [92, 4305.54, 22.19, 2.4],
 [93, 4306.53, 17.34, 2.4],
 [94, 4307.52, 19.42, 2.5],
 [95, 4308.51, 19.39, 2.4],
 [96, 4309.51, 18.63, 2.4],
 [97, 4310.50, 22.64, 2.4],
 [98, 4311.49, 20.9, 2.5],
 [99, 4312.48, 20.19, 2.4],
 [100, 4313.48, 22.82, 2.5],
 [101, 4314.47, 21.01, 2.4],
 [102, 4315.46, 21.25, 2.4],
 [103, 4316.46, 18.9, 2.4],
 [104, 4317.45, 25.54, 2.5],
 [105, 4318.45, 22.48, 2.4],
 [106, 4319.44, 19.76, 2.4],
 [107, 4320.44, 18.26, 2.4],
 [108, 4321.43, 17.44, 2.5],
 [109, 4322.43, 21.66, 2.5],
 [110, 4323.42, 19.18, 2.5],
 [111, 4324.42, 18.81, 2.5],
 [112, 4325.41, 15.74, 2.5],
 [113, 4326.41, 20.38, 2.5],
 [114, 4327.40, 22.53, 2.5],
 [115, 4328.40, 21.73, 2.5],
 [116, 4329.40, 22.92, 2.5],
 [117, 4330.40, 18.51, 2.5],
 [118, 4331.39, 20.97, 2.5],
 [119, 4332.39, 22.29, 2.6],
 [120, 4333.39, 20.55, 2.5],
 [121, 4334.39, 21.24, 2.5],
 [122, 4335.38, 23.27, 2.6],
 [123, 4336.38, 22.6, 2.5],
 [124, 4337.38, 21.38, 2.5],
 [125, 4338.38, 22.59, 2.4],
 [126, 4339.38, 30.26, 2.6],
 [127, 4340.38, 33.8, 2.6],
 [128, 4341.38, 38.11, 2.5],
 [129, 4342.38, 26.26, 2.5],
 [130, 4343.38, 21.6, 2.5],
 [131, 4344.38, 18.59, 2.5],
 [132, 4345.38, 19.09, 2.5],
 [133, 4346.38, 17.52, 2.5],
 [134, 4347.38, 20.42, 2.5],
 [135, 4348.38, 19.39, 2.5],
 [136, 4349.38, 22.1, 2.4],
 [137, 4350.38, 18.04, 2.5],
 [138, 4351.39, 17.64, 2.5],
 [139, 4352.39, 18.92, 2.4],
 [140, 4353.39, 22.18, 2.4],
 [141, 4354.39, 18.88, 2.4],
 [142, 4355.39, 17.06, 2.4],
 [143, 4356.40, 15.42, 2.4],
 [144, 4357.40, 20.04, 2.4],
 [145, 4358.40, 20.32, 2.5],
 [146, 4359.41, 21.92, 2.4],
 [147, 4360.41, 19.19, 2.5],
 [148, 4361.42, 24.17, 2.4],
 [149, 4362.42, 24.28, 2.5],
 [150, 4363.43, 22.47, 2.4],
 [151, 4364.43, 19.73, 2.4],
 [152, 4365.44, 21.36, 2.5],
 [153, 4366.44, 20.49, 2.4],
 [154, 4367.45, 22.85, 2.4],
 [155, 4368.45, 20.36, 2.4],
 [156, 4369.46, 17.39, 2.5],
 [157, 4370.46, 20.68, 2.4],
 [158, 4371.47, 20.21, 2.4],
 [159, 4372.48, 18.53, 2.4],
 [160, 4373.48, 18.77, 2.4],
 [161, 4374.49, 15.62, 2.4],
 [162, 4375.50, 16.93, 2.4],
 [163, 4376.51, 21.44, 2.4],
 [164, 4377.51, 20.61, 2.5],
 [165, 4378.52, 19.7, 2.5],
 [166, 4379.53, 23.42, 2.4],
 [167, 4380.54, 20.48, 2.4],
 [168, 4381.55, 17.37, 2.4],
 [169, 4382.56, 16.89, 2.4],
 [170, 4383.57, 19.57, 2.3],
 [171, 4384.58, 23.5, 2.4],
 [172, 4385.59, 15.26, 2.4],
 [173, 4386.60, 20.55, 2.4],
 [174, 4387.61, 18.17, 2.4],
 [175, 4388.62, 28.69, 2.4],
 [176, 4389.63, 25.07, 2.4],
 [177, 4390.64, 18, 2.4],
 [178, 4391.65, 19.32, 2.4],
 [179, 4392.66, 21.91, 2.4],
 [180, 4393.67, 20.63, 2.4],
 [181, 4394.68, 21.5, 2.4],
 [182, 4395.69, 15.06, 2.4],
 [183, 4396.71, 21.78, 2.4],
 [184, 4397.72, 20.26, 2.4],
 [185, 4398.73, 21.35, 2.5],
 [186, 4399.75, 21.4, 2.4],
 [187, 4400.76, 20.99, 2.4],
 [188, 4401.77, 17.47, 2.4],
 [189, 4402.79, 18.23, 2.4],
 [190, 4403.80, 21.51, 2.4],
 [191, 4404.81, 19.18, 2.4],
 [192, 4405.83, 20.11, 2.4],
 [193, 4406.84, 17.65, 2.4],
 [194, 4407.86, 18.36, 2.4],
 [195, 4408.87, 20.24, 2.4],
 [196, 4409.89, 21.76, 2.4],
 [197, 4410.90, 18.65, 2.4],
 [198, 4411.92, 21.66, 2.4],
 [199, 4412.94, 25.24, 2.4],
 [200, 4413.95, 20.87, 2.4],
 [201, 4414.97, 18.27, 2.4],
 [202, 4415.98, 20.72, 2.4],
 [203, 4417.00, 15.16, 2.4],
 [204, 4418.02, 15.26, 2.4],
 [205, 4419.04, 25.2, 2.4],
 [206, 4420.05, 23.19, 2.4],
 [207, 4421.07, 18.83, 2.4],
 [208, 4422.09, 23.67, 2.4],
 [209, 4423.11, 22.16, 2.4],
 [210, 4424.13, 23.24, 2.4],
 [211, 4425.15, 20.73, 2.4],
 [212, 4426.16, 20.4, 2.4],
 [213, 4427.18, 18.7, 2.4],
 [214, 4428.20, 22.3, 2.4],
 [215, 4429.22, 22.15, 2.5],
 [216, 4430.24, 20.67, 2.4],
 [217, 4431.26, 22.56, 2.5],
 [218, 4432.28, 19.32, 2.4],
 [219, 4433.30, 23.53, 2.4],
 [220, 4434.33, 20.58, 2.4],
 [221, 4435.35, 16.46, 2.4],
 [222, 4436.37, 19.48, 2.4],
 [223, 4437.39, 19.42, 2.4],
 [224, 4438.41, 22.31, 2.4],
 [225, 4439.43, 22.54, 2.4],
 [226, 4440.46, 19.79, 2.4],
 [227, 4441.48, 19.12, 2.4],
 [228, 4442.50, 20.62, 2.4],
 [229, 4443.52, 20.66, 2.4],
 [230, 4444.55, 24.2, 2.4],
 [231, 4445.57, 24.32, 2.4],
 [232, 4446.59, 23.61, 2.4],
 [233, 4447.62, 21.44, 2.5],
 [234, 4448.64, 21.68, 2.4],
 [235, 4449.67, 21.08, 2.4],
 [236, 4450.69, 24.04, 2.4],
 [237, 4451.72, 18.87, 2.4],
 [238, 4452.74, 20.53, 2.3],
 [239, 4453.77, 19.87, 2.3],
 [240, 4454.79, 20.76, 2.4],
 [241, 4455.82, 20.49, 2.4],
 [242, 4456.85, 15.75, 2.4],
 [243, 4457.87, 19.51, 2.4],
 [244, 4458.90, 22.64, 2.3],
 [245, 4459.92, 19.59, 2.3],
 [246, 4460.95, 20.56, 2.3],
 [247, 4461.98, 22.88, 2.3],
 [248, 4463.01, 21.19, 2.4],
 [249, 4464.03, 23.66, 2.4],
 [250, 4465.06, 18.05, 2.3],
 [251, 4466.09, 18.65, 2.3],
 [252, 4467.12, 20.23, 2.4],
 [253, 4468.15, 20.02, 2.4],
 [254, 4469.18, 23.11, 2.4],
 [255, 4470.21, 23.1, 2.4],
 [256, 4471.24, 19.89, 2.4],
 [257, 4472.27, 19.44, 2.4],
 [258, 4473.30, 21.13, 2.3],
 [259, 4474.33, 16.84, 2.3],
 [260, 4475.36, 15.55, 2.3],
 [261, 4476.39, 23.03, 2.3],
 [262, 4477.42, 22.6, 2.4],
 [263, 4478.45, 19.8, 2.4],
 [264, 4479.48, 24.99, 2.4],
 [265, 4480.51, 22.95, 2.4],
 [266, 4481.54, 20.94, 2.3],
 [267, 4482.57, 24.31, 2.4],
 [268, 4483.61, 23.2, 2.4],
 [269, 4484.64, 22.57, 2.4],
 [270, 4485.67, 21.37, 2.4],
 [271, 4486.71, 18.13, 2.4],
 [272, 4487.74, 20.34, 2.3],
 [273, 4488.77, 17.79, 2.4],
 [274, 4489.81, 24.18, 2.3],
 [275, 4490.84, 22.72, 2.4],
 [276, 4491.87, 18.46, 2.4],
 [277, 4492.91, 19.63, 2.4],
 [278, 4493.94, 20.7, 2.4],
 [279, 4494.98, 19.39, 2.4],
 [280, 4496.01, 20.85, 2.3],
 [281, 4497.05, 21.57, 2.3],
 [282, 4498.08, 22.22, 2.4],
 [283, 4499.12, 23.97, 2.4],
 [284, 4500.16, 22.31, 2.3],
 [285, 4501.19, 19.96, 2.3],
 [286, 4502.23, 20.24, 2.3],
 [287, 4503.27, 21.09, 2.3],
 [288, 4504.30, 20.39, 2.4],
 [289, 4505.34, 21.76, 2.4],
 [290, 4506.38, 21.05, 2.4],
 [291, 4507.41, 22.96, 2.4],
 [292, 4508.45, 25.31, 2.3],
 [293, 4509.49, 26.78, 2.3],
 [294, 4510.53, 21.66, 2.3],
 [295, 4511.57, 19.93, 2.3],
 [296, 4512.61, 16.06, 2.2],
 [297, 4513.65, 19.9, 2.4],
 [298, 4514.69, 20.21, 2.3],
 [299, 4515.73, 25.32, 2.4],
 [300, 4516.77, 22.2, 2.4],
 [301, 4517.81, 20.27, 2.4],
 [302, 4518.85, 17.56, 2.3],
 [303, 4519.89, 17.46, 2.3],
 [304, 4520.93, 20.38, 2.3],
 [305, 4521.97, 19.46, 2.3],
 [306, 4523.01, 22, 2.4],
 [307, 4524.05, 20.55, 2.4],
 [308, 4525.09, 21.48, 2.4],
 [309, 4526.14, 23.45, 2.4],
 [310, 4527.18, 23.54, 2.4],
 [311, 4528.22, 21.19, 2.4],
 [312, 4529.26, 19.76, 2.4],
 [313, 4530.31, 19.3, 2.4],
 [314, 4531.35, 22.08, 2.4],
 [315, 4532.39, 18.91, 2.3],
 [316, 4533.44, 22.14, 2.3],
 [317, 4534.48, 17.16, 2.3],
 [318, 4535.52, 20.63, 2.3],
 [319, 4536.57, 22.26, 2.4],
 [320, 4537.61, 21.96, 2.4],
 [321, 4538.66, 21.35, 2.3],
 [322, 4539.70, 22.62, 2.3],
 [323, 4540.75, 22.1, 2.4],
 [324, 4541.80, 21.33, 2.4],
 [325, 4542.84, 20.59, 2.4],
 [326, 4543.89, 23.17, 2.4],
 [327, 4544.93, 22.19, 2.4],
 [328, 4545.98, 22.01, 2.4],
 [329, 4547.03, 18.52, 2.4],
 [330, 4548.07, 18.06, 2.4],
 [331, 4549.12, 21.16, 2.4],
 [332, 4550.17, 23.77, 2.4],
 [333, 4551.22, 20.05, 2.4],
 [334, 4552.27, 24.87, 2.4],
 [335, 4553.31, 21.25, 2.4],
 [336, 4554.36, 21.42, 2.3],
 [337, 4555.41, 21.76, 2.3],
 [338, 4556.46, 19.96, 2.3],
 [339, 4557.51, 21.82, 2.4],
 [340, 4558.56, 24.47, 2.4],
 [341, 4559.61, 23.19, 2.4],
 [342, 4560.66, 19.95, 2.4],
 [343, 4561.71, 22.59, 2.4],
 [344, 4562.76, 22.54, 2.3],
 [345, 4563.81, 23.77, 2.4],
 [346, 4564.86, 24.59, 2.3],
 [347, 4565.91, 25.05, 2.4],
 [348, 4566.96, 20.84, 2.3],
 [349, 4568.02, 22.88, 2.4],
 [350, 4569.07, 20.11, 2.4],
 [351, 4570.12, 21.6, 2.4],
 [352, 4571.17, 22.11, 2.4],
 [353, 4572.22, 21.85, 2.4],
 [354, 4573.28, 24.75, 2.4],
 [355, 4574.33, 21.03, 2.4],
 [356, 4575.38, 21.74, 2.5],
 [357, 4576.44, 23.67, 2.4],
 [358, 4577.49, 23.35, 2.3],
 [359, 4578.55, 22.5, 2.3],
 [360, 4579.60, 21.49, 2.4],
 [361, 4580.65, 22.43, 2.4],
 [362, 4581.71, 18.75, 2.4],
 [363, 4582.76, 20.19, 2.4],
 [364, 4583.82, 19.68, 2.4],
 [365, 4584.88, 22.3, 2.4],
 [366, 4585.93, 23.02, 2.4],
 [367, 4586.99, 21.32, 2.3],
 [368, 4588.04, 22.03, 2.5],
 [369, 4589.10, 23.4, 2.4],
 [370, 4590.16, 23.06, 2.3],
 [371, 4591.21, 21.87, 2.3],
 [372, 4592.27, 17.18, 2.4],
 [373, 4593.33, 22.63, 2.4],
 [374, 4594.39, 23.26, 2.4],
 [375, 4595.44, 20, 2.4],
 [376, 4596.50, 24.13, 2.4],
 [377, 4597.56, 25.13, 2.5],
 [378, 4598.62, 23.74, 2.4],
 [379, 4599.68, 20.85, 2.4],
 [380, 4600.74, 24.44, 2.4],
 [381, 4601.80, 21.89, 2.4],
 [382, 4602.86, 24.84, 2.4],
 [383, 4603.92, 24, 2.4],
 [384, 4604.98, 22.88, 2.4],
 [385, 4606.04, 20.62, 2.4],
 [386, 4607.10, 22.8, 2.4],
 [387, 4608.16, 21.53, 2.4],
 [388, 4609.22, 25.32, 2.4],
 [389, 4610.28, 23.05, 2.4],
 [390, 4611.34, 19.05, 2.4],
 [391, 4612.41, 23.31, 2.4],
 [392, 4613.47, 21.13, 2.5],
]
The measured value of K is 0.05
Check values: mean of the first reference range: 20.7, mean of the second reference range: 21.2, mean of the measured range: 19.9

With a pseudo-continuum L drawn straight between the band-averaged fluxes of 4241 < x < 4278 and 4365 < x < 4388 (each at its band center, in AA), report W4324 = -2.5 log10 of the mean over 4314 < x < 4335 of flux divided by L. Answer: -0.01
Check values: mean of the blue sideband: 21.4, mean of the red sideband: 19.6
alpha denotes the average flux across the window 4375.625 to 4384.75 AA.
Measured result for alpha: 20.1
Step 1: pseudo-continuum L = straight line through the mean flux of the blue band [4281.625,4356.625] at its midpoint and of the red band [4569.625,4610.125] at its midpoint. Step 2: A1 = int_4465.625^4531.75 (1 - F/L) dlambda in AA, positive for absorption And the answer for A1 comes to 2.3 AA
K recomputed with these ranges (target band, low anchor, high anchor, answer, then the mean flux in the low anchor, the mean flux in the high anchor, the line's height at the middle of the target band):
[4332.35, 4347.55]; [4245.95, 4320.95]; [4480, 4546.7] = -0.14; 20.8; 21.2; 20.9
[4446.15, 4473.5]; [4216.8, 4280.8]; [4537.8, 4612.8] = 0.05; 21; 22.1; 21.7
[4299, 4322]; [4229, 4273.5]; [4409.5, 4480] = 0.06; 21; 20.8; 20.9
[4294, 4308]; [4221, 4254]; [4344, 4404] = 0.08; 20.9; 20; 20.5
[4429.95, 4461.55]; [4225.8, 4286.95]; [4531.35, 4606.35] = 0.04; 21.2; 22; 21.6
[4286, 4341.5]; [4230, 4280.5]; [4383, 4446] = -0.01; 21.2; 20.6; 21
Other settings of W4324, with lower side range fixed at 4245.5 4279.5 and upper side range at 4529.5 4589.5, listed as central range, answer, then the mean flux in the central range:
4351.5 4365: 0.060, 20.3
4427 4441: 0.041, 20.7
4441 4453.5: -0.004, 21.7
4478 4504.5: 0.015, 21.3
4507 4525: 0.031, 21.1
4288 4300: 0.037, 20.6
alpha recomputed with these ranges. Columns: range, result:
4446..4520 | 21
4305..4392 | 20.8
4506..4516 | 21.8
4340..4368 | 21.4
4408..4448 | 21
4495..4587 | 21.5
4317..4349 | 22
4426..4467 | 20.8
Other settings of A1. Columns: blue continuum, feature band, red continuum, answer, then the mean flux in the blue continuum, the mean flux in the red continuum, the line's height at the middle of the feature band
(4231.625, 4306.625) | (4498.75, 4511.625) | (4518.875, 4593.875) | -0.4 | 20.9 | 21.6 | 21.5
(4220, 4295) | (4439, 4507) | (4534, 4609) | 2.3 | 21.2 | 22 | 21.8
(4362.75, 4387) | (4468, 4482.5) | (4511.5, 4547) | -0.4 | 19.8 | 20.9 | 20.5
